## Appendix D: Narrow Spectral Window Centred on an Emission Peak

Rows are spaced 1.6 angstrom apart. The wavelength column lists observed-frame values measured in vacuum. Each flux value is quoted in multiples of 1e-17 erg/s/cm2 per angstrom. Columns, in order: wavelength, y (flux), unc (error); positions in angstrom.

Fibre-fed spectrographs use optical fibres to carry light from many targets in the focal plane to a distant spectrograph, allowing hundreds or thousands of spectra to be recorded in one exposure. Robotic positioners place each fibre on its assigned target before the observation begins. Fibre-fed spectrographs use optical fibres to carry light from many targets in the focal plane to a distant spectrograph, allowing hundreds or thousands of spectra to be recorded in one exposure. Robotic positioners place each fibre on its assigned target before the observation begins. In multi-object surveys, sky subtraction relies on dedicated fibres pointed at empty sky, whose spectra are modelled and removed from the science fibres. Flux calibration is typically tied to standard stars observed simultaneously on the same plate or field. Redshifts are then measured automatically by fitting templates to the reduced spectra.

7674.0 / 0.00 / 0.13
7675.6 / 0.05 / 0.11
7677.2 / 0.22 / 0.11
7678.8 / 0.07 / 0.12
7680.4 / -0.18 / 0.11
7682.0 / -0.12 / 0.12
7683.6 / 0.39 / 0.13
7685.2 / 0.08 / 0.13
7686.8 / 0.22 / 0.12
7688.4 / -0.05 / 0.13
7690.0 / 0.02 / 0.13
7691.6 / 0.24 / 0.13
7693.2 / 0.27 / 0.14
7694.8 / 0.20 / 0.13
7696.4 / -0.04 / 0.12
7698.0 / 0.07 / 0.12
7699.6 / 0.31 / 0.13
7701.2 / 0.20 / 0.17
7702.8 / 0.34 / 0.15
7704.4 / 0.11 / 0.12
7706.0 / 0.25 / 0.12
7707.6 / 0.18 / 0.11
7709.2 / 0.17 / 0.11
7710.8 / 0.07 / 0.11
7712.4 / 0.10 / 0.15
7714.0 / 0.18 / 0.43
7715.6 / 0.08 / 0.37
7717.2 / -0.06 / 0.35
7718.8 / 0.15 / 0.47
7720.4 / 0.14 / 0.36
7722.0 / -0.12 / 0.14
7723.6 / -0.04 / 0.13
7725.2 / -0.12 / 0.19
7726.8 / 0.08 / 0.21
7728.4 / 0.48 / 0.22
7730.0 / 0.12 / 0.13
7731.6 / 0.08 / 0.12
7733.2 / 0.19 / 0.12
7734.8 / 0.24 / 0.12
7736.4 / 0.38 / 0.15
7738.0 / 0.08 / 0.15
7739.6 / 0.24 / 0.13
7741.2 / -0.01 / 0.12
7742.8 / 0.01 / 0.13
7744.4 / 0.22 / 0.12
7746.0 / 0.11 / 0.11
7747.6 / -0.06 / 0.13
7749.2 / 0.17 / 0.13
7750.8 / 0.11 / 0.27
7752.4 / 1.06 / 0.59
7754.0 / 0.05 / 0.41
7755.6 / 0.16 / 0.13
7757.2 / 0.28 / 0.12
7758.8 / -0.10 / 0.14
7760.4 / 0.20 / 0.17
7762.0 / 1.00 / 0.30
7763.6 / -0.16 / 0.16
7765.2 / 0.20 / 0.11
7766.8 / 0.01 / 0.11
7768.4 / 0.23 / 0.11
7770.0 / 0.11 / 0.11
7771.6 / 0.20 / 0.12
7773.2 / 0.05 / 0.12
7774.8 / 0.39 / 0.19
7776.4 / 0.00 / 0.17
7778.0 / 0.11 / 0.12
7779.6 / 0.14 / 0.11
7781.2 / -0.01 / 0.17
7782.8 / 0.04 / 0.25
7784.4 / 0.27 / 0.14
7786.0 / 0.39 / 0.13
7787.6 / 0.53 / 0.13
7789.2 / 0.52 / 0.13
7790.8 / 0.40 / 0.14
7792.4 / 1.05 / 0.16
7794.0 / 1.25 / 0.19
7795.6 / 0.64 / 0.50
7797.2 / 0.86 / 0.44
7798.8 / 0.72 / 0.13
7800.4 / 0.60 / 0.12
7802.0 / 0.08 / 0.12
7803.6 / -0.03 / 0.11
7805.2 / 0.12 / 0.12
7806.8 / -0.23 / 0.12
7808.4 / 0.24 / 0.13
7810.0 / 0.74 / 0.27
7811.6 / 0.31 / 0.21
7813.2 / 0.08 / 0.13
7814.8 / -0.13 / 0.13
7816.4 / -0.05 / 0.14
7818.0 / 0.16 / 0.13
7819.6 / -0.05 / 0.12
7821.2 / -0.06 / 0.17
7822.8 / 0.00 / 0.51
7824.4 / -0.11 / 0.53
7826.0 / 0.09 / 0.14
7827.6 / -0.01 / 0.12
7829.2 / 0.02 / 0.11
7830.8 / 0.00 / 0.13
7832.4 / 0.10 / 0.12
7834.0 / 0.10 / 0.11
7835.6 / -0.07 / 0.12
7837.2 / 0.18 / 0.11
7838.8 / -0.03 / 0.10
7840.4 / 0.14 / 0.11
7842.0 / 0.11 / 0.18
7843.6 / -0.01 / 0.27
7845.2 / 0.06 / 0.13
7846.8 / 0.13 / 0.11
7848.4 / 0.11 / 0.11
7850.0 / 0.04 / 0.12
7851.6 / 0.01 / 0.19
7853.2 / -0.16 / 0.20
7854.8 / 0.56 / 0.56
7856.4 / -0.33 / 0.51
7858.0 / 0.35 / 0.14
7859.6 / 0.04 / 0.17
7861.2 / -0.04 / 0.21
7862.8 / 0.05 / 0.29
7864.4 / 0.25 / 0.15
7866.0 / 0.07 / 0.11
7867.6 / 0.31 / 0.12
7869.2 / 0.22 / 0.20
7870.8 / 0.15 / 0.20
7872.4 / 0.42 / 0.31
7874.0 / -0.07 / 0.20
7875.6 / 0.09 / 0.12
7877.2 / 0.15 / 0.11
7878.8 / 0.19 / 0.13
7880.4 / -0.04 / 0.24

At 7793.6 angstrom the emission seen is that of [O II]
